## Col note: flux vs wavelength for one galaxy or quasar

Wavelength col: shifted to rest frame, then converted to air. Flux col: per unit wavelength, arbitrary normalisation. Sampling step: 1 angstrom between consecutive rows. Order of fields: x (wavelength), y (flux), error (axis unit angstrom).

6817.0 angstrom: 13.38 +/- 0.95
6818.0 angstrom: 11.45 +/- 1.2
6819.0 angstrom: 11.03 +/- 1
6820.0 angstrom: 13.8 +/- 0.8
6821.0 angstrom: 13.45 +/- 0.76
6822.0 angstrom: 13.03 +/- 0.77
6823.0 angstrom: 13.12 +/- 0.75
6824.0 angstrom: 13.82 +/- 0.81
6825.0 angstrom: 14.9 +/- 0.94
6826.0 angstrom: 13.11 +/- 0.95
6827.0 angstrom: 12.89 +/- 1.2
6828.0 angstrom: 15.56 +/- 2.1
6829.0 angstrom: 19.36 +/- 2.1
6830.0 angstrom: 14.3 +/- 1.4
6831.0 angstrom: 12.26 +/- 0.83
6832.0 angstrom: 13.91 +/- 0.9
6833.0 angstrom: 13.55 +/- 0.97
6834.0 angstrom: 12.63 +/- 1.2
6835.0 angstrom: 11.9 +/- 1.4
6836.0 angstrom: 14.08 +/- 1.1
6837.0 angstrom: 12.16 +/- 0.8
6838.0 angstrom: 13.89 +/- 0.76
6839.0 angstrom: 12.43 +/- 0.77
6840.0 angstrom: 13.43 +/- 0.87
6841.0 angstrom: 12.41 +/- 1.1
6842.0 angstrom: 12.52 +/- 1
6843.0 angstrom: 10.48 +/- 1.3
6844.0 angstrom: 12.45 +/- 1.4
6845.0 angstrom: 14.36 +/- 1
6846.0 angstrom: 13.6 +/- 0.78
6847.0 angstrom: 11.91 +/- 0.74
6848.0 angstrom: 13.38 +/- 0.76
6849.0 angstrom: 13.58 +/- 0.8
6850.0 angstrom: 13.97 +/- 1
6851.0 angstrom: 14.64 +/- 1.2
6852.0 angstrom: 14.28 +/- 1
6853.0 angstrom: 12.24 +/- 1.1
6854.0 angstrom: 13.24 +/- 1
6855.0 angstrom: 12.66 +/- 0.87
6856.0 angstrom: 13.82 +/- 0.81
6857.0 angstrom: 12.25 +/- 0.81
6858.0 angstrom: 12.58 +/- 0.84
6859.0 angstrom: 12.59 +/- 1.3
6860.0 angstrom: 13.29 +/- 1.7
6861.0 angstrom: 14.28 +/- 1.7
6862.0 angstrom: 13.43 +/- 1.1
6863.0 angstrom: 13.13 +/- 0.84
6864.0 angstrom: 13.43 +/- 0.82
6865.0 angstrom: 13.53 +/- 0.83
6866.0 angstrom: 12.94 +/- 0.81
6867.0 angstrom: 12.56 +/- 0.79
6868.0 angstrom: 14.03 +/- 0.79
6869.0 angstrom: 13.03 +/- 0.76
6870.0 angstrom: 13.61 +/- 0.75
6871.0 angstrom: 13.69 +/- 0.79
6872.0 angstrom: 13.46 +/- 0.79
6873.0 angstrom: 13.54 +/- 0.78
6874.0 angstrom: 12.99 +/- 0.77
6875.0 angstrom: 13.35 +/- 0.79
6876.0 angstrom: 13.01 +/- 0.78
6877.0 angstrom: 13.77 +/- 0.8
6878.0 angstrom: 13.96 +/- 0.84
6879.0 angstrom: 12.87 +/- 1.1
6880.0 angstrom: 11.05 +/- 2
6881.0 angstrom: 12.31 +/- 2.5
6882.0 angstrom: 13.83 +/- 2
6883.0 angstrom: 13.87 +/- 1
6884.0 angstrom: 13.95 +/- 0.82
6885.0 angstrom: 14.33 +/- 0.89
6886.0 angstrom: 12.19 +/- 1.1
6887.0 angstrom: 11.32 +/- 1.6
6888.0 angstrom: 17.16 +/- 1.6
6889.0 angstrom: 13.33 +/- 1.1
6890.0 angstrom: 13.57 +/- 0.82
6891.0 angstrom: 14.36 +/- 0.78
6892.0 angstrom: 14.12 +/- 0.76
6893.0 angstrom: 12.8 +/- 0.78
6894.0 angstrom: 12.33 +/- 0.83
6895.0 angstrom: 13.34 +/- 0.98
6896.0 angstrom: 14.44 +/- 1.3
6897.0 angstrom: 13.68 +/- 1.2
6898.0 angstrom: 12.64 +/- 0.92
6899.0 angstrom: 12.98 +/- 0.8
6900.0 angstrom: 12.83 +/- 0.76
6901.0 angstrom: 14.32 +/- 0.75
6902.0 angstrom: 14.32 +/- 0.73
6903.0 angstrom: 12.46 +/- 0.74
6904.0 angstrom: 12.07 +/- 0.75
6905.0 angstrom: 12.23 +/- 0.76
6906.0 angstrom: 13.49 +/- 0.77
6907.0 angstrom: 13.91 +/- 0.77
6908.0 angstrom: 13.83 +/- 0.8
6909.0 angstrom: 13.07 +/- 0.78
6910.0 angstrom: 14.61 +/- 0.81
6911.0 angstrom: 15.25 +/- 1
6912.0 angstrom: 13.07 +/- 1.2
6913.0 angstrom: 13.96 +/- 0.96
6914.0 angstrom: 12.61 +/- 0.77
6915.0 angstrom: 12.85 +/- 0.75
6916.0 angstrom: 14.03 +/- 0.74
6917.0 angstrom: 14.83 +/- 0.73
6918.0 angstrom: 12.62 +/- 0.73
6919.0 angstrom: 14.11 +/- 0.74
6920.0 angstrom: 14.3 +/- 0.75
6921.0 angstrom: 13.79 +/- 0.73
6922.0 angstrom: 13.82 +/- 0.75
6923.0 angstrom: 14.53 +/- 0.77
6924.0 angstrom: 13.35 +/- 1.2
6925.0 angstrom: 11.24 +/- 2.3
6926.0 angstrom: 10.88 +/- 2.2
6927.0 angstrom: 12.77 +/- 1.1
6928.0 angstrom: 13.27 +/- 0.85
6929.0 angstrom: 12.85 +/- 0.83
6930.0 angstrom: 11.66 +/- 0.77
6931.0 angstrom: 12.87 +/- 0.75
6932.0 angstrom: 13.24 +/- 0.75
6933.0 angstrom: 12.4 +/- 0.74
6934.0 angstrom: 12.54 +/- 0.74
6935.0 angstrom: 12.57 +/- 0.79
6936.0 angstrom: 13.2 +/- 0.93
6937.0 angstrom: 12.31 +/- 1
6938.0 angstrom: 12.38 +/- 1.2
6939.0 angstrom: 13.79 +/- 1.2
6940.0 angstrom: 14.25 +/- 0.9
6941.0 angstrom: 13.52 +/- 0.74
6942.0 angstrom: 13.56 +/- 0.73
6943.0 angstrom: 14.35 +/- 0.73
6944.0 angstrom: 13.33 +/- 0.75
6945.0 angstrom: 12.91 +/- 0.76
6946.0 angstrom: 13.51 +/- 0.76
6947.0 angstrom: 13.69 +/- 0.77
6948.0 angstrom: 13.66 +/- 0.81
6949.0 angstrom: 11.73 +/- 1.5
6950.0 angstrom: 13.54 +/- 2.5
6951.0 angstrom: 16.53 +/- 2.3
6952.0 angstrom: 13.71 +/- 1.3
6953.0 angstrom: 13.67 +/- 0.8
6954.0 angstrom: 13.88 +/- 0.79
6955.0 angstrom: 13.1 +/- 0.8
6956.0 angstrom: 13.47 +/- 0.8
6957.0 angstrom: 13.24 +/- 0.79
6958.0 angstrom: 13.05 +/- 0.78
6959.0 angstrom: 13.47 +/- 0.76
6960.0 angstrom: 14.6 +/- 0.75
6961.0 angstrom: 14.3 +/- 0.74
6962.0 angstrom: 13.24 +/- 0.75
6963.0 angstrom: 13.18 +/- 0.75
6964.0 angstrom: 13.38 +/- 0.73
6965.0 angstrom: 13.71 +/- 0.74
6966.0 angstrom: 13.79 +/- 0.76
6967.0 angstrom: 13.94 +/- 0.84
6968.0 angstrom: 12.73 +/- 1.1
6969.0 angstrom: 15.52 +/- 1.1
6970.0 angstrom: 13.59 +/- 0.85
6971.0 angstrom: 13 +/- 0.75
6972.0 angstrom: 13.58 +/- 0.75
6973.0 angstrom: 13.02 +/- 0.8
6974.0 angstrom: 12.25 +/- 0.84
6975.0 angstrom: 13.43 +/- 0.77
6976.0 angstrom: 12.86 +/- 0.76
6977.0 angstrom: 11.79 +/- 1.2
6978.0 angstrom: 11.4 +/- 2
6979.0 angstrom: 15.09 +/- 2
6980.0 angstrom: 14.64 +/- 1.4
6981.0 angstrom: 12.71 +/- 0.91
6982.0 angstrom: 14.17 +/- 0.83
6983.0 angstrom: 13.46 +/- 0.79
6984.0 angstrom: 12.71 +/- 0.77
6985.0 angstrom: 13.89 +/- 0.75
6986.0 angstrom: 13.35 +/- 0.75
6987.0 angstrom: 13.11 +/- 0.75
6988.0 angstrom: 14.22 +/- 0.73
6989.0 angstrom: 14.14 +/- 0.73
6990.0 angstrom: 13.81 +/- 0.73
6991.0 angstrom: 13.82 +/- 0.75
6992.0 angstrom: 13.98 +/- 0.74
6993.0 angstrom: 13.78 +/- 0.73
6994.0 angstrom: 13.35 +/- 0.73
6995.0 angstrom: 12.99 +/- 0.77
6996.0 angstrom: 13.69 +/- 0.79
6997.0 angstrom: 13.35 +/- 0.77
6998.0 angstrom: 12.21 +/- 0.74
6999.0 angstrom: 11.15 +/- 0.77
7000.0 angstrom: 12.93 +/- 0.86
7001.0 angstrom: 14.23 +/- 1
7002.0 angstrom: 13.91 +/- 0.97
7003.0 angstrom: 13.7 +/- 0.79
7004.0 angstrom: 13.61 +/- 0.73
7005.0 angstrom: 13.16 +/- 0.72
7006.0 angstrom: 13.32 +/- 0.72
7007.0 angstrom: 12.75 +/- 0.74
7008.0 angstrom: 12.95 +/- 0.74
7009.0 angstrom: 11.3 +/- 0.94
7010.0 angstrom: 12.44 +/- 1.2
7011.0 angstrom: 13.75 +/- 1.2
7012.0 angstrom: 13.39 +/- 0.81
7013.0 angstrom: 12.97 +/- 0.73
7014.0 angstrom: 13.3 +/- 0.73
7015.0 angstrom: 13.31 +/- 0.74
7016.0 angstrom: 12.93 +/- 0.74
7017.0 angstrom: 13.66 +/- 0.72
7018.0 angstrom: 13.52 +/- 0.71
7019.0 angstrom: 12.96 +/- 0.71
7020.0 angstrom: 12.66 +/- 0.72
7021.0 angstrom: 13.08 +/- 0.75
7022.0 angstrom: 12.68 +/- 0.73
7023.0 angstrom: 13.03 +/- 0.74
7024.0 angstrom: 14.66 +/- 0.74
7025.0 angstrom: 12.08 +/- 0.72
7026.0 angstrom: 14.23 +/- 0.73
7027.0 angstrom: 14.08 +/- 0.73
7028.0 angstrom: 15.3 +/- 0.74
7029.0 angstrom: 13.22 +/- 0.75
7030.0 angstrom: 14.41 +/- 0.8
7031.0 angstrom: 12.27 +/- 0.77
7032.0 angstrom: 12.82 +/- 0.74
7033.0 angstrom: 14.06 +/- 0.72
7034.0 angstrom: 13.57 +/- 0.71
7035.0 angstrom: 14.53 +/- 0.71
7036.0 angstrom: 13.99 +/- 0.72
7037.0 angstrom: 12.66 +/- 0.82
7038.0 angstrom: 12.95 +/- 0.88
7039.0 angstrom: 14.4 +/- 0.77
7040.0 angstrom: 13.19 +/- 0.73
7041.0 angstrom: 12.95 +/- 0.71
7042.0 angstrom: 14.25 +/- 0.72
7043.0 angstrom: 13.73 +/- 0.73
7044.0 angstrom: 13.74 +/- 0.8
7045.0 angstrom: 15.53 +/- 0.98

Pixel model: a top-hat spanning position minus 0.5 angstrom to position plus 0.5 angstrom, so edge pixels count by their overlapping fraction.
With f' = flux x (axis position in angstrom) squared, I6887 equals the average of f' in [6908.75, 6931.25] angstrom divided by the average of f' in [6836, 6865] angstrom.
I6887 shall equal 1.0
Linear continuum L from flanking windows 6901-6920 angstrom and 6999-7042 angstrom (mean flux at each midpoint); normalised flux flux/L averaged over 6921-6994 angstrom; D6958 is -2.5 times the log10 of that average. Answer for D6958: 0.01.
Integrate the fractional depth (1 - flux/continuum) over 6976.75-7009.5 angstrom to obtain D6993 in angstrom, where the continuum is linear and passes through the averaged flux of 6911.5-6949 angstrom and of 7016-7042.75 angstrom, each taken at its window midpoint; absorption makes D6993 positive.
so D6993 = 0.2 angstrom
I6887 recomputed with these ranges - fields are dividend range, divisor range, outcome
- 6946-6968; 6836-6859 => 1.08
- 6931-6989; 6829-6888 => 1.05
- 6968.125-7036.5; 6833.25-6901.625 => 1.05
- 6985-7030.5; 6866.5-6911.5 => 1.03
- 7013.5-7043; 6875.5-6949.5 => 1.05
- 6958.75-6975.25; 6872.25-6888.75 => 1.04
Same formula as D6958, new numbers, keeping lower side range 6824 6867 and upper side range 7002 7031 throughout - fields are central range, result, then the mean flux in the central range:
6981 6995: -0.03 mag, 13.6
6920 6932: 0.04 mag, 12.9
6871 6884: 0.01 mag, 13.2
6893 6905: 0.01 mag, 13.2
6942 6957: -0.03 mag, 13.6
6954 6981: -0.01 mag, 13.4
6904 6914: -0.02 mag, 13.6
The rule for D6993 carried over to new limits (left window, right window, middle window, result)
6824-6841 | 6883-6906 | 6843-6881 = 1.0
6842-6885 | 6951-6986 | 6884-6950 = 0.2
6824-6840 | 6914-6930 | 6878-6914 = -0.1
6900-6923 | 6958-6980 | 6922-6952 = 0.9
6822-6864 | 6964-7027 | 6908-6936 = 0.2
